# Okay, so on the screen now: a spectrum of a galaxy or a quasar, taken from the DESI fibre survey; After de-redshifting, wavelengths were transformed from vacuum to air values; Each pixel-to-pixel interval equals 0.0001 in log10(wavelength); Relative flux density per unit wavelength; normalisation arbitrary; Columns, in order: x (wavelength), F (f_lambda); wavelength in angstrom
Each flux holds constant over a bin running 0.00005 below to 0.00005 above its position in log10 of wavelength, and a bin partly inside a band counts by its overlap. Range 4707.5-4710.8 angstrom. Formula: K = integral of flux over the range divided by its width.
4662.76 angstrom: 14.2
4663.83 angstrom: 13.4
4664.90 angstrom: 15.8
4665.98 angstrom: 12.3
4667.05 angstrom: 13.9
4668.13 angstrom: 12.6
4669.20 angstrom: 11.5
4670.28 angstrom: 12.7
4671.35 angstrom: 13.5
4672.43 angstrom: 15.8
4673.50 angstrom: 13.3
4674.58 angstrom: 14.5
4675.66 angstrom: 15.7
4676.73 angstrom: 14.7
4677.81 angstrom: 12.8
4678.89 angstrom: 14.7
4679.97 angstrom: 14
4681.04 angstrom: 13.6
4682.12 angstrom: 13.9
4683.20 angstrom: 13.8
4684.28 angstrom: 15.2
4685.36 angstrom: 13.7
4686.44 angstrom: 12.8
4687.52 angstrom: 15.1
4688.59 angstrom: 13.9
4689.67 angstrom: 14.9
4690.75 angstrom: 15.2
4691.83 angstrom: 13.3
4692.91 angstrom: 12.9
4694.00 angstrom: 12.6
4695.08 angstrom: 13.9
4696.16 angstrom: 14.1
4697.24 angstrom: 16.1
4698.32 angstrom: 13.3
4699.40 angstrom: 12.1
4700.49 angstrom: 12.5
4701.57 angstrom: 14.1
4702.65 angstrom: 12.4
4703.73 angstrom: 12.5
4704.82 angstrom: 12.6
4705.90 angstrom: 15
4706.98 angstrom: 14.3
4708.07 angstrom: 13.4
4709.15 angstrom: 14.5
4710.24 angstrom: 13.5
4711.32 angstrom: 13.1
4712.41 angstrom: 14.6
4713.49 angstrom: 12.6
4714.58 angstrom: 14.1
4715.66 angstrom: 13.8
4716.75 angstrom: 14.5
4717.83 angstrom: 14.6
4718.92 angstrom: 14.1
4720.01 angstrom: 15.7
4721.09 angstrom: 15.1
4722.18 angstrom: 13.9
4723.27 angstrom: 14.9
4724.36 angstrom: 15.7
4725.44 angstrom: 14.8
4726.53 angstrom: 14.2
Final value 13.8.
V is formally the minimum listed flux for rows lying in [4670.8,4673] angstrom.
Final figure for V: 13.5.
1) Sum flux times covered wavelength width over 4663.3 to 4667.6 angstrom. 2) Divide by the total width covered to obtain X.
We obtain 13.8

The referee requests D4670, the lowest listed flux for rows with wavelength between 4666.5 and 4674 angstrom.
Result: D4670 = 11.5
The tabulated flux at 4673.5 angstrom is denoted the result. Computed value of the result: 13.3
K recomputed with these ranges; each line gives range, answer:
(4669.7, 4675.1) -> 13.9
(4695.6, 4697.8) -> 15.1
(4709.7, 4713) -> 13.7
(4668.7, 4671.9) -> 12.6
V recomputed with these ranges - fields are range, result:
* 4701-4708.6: 12.4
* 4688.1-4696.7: 12.6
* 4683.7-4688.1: 12.8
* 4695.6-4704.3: 12.1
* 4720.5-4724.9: 13.9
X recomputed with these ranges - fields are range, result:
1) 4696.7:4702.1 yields 13.6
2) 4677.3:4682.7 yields 13.8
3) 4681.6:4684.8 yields 14.3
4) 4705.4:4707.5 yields 14.7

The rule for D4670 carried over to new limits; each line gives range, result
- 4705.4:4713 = 13.1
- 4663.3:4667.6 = 12.3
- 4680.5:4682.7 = 13.6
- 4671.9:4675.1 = 13.3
